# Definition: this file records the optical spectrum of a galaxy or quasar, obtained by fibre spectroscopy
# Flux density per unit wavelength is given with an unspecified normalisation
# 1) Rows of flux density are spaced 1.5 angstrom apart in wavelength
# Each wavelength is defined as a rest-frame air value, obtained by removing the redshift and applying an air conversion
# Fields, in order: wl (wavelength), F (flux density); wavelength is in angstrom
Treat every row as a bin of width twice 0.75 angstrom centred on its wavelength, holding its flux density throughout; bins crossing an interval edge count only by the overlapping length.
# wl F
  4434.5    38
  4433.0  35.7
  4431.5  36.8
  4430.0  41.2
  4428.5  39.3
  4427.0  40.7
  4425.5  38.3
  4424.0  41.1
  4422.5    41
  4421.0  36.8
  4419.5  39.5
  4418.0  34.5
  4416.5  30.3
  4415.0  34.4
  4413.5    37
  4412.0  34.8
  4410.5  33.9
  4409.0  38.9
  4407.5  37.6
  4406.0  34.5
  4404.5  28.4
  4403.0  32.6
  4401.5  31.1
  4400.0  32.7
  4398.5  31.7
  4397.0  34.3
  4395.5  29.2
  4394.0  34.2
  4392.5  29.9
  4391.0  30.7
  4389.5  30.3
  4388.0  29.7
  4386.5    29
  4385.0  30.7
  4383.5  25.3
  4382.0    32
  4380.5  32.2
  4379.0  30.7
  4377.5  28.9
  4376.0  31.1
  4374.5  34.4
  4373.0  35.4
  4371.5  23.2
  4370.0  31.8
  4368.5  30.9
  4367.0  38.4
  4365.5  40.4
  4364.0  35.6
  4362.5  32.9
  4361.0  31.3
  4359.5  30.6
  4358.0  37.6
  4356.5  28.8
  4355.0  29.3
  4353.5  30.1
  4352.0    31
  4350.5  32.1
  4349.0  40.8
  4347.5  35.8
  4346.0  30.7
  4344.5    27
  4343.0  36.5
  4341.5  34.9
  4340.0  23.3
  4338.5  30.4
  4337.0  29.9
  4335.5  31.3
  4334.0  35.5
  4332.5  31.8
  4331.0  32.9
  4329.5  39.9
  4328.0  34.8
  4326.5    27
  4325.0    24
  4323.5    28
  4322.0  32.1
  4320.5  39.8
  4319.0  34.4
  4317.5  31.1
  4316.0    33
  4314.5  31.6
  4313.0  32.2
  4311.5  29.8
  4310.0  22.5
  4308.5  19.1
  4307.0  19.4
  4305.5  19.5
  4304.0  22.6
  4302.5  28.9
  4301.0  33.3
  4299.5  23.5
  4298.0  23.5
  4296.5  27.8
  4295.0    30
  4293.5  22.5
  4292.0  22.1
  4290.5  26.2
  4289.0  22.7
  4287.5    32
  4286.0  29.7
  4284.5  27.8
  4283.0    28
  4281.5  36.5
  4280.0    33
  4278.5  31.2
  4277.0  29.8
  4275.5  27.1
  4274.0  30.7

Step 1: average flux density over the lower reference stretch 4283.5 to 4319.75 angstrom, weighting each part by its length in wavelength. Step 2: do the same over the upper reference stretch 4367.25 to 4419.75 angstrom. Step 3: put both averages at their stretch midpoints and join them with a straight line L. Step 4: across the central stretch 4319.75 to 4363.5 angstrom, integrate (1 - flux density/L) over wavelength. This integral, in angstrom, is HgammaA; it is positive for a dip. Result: -4.4 angstrom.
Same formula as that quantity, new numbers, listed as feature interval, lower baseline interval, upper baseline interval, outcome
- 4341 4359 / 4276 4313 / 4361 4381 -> -1.00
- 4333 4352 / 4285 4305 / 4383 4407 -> -2.43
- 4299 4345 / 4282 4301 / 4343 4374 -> -0.30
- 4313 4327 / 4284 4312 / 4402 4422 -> -2.15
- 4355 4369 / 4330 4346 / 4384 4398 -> -1.21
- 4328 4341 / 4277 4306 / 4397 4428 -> -0.76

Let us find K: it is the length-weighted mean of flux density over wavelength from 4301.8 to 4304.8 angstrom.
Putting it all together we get 25.6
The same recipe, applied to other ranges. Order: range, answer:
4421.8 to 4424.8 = 41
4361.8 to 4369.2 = 35.7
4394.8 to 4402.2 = 31.8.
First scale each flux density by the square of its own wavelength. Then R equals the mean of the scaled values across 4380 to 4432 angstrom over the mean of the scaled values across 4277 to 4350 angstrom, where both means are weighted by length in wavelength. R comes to 1.20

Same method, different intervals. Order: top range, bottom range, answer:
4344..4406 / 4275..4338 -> 1.13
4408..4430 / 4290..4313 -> 1.58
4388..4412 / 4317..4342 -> 1.06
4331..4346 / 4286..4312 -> 1.27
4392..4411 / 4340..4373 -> 1.03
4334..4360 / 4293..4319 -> 1.21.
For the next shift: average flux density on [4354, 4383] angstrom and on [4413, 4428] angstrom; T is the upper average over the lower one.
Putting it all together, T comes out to 1.16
